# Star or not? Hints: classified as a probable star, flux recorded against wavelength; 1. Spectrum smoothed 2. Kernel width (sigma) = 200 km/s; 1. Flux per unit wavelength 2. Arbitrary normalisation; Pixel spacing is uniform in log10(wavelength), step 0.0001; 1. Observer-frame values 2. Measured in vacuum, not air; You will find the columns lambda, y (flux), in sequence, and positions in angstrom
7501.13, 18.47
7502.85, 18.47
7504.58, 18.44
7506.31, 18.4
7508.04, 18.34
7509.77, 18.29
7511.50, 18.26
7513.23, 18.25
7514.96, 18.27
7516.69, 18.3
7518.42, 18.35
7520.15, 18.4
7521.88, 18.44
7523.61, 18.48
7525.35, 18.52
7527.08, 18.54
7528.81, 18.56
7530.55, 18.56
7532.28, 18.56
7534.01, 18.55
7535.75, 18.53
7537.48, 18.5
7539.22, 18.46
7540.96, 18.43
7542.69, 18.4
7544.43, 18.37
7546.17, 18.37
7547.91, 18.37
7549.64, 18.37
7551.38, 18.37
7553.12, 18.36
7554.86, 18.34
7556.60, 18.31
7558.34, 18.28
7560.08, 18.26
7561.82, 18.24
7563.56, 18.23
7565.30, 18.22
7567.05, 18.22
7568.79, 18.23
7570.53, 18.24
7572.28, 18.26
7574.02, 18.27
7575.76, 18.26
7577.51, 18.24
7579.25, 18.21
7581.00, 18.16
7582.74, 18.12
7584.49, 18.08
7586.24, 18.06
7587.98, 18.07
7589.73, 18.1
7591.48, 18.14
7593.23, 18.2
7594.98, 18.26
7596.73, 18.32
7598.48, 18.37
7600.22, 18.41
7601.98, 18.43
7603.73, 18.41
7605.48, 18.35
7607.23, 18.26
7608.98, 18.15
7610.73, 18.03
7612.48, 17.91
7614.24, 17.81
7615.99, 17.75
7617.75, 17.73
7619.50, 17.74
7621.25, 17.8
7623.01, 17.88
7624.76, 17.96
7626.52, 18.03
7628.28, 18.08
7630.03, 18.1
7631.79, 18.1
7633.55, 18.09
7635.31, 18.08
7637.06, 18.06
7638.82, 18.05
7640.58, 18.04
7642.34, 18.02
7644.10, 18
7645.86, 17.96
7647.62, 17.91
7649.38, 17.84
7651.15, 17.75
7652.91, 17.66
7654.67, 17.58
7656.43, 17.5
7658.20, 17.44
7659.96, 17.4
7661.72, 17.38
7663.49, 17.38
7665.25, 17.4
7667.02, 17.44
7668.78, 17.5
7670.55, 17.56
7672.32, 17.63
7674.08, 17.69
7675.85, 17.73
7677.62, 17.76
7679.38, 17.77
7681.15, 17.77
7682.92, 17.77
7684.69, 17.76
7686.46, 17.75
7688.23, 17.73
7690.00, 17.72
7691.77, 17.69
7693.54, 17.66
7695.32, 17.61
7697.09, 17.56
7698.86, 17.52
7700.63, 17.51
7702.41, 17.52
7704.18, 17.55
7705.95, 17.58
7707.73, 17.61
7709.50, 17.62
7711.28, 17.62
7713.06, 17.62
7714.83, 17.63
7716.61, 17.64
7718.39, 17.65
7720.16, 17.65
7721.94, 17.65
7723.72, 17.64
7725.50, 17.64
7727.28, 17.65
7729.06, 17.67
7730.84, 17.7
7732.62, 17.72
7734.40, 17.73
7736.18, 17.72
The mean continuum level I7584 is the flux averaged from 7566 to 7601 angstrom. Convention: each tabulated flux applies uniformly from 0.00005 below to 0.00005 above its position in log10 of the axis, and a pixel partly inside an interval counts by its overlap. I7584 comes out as 18.2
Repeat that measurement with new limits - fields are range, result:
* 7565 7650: 18.1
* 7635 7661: 17.8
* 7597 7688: 17.9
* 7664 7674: 17.5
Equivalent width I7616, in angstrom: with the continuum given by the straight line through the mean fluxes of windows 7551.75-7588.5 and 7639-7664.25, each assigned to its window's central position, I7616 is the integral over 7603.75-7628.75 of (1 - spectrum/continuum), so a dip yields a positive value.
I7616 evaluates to -0.1 angstrom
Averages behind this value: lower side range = 18.2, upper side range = 17.7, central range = 18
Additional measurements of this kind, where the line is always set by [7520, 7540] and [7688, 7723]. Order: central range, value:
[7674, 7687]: 0.0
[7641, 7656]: 0.1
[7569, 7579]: 0.0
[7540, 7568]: 0.1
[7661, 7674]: 0.2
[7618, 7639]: 0.0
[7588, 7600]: 0.0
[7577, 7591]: 0.1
